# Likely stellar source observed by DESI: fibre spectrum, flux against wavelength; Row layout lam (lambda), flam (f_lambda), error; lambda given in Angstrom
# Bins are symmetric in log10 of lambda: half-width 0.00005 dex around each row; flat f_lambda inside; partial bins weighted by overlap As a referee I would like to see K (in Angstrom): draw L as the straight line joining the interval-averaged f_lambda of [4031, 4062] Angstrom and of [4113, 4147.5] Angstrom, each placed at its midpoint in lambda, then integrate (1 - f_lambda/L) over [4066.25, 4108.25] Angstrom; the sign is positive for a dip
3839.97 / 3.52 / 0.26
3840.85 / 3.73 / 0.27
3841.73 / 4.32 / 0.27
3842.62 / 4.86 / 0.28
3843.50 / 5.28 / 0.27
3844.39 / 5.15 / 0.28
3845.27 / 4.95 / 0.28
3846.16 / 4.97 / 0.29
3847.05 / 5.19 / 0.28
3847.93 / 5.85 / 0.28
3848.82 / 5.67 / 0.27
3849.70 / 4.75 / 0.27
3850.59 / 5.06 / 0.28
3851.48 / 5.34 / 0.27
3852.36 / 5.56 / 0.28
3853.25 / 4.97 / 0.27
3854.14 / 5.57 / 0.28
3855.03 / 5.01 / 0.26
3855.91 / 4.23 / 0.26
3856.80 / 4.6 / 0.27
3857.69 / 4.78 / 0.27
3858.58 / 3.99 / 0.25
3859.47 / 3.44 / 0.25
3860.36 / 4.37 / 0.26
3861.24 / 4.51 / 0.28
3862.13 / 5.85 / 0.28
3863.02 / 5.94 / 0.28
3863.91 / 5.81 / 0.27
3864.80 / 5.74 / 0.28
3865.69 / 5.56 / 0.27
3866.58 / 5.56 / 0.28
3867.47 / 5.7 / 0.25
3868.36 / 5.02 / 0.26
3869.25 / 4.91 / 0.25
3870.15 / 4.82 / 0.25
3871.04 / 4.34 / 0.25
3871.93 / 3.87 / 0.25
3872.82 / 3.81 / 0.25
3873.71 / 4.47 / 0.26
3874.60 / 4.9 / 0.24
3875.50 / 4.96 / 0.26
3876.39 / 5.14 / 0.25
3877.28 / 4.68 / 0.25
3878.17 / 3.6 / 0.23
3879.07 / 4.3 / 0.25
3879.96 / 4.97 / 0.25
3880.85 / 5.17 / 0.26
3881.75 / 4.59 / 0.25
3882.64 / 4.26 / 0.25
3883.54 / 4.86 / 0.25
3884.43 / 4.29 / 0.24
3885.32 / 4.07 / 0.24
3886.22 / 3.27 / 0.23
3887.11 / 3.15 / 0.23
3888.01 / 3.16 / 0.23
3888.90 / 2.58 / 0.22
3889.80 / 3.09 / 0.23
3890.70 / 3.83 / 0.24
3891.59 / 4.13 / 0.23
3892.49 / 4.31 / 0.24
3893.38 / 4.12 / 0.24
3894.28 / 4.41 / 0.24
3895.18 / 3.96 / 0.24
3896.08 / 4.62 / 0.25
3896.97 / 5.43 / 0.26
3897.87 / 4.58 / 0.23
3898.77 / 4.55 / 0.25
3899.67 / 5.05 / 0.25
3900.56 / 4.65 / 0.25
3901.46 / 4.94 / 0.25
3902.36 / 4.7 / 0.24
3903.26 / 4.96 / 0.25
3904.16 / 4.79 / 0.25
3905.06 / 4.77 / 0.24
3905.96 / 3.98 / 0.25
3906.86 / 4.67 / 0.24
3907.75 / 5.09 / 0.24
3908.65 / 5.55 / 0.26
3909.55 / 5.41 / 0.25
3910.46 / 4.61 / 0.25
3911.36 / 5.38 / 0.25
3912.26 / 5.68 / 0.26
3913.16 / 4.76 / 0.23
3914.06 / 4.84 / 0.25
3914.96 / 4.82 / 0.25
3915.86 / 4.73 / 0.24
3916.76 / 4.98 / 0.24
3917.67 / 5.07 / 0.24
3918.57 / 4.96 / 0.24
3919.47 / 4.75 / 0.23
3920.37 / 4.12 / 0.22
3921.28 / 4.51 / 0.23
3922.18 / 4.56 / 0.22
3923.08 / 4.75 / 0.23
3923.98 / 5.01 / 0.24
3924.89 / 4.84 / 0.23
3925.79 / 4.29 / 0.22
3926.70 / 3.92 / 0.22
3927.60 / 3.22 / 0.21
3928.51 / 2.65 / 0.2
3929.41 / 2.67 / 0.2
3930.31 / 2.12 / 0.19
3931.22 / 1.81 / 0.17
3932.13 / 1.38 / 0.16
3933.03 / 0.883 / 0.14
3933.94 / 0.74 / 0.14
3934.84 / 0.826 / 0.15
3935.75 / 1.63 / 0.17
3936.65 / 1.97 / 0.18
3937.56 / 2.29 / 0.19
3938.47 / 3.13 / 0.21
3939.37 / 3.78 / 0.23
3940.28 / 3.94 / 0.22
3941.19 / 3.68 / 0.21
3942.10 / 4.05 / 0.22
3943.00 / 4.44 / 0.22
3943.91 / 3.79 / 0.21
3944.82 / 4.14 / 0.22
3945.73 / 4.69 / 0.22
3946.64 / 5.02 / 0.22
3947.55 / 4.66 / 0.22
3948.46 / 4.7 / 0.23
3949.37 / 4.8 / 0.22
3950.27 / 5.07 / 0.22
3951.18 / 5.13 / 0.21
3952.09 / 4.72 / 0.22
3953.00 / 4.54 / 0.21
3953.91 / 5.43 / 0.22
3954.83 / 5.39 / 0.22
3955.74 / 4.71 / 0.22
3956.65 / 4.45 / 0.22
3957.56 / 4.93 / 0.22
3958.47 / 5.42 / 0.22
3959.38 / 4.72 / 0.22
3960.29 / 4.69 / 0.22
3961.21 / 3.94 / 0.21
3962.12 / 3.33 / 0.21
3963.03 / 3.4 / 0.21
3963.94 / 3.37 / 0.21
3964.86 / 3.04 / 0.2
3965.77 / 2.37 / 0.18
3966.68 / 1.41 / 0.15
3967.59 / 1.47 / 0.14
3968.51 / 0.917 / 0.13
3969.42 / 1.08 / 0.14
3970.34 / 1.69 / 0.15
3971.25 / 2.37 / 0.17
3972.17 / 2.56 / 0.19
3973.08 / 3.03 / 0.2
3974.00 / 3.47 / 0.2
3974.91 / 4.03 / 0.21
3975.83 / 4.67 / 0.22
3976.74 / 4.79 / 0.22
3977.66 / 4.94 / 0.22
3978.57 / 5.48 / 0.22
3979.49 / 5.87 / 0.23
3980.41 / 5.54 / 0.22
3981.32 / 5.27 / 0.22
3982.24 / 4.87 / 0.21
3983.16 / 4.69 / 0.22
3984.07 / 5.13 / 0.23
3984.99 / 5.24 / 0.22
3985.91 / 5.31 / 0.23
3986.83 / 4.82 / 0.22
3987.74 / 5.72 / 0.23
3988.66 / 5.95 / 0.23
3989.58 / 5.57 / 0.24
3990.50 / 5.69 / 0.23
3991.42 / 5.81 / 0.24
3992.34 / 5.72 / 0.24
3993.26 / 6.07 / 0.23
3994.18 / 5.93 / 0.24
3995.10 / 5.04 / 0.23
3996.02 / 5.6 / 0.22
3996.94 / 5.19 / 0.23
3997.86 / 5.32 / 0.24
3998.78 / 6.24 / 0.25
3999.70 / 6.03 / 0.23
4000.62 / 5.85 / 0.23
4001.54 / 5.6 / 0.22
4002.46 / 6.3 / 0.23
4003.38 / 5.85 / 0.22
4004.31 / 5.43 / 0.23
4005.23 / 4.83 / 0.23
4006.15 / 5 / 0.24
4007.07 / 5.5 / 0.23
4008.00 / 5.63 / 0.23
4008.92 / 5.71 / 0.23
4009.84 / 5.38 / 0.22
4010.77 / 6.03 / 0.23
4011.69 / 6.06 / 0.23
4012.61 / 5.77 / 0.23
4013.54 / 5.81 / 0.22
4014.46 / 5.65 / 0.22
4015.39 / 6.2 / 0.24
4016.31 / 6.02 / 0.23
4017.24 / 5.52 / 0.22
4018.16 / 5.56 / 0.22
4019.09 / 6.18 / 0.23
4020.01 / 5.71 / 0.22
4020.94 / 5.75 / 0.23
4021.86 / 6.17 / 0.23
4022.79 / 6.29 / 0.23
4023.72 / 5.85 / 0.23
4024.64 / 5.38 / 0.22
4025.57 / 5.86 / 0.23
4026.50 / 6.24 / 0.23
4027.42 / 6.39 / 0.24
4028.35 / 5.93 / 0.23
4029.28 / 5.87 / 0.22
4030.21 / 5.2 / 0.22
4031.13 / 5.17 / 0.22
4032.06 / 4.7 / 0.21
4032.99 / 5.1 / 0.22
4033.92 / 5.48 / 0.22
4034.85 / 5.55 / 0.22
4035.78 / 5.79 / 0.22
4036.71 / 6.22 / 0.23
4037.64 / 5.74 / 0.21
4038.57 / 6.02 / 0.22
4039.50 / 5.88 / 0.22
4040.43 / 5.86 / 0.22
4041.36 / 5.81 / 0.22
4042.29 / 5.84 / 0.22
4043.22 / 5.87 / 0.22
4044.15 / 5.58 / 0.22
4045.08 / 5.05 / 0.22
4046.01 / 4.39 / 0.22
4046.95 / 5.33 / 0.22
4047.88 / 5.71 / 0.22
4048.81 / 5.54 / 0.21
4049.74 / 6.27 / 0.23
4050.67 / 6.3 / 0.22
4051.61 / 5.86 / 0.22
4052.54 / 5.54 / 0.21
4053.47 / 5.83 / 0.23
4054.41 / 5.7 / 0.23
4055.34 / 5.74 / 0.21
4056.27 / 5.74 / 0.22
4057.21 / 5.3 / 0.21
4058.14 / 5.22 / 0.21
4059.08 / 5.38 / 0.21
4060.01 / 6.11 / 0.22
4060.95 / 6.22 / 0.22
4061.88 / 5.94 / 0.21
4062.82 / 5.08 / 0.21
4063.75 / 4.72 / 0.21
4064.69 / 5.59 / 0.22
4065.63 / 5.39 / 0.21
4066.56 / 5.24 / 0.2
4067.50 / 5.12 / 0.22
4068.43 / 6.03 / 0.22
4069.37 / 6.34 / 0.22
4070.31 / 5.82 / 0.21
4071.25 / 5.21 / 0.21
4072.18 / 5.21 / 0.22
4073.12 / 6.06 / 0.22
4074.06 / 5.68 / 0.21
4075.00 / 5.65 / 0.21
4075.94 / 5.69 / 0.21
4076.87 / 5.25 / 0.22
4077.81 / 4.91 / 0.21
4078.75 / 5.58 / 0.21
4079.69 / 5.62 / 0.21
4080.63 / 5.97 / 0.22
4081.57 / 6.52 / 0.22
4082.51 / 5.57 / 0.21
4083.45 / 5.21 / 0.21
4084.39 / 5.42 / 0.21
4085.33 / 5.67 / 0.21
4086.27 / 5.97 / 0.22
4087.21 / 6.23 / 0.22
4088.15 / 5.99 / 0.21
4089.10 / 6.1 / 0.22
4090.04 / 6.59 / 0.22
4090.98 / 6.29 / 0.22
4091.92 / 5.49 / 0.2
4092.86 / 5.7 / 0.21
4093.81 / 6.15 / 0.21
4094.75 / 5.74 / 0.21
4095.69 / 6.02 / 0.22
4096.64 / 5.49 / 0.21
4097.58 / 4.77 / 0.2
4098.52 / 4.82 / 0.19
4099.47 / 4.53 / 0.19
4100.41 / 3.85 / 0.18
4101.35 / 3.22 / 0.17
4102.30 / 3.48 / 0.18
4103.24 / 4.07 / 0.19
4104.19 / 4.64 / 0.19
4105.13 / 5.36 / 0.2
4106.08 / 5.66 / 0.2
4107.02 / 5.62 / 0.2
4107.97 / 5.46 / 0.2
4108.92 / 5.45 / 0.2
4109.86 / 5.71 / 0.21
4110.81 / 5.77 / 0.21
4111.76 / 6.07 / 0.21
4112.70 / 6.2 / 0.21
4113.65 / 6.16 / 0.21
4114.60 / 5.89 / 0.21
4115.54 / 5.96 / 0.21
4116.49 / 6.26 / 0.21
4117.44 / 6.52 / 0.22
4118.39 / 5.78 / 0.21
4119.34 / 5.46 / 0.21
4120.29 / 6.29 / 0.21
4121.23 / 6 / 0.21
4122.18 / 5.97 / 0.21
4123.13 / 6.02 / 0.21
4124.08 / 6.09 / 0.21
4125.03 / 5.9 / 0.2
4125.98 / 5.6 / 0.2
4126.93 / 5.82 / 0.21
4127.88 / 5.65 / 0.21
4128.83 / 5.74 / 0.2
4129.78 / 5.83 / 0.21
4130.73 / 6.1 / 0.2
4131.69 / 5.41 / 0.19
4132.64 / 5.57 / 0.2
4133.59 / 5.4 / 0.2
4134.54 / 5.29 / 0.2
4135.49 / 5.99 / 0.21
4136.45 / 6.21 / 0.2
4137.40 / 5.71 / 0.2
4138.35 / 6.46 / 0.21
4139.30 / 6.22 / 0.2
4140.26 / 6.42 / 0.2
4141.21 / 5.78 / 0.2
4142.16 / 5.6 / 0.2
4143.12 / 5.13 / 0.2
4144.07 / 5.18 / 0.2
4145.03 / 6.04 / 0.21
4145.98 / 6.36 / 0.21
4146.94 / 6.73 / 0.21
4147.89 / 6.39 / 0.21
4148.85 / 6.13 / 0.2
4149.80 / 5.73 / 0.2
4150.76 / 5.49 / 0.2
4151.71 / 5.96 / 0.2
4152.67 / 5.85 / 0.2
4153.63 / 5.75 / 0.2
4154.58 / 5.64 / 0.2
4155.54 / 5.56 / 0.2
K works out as 2.4 Angstrom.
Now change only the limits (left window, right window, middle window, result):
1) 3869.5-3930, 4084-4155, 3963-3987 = 5.68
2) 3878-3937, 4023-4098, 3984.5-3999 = -1.79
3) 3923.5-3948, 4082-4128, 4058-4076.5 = -1.99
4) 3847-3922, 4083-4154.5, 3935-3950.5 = 3.62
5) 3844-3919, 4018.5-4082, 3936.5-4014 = 9.53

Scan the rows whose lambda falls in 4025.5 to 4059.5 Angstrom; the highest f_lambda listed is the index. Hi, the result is 6.39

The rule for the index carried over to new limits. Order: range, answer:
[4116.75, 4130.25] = 6.52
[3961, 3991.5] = 5.95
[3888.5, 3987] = 5.87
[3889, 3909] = 5.55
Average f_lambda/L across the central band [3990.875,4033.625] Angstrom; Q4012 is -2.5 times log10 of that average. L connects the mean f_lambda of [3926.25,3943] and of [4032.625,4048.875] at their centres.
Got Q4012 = -0.198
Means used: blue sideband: 2.54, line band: 5.7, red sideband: 5.6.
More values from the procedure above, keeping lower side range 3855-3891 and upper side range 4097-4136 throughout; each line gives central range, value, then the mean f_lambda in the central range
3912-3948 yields 0.271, 3.69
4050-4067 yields -0.070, 5.61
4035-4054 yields -0.102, 5.72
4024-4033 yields -0.096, 5.62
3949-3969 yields 0.222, 3.96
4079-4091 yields -0.104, 5.91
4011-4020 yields -0.154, 5.86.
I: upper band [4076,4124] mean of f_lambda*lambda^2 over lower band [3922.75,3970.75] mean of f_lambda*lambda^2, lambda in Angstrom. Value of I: 1.72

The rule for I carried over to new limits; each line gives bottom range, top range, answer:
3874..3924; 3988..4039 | 1.33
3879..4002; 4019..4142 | 1.42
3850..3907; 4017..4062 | 1.35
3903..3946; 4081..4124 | 1.57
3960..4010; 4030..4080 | 1.25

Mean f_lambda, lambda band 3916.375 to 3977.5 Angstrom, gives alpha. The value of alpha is 3.63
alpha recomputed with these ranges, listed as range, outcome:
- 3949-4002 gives 4.54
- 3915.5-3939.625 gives 3.31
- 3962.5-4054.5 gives 5.17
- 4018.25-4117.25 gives 5.6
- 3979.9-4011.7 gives 5.53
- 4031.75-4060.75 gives 5.64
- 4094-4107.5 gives 4.83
